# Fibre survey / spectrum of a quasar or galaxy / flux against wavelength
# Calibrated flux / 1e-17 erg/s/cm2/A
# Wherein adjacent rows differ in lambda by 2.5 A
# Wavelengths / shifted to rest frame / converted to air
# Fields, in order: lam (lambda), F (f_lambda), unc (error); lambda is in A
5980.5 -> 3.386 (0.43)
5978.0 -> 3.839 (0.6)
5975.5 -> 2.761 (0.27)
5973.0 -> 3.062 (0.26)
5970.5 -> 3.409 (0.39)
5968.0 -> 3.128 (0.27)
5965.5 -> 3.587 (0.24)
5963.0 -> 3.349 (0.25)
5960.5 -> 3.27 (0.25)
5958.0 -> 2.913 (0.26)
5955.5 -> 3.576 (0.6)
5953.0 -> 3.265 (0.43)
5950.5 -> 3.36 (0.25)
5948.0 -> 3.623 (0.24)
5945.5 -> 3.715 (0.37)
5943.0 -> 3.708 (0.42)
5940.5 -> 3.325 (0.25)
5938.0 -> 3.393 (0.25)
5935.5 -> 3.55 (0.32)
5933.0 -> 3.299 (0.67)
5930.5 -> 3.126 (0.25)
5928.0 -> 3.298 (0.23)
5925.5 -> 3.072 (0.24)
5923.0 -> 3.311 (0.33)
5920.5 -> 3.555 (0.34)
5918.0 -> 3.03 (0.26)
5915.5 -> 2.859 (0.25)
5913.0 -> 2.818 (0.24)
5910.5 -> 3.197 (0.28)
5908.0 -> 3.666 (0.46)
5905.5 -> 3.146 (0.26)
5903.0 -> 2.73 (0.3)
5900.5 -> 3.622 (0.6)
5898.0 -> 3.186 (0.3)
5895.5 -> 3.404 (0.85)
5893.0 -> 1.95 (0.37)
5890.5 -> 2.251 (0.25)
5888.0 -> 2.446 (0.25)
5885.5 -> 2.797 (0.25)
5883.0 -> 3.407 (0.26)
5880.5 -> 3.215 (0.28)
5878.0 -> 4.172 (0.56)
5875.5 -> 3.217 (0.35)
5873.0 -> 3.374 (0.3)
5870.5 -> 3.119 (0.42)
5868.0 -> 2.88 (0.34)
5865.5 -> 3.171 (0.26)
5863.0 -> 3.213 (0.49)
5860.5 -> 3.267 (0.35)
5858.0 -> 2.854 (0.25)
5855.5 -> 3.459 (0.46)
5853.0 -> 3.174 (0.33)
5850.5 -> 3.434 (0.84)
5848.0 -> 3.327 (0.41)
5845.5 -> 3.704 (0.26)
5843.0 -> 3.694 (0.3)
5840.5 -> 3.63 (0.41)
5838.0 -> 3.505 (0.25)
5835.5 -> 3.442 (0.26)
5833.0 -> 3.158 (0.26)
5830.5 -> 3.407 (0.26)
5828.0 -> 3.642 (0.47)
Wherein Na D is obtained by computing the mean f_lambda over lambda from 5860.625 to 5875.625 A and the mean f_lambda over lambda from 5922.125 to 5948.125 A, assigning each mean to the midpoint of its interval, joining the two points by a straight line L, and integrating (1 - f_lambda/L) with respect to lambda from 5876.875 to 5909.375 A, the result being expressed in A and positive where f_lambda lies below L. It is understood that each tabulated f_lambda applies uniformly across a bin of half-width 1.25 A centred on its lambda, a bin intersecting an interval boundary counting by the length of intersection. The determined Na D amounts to 1.78 A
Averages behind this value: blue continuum 3.17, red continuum 3.39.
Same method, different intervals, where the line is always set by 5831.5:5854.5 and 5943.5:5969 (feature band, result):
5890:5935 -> 4.1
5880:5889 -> 1.2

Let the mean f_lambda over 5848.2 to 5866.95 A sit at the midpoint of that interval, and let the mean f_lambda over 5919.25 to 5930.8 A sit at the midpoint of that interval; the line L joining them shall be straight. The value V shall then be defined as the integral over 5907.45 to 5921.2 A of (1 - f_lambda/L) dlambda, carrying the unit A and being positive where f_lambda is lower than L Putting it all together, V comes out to 0.5 A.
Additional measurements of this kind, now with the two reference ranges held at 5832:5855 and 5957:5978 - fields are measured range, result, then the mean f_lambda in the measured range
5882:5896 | 3.0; 2.66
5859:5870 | 0.9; 3.13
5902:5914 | 0.8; 3.13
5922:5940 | 0.0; 3.29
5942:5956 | -1.2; 3.54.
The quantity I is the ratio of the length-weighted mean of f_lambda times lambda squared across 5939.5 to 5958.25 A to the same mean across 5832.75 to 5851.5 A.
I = 1.0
